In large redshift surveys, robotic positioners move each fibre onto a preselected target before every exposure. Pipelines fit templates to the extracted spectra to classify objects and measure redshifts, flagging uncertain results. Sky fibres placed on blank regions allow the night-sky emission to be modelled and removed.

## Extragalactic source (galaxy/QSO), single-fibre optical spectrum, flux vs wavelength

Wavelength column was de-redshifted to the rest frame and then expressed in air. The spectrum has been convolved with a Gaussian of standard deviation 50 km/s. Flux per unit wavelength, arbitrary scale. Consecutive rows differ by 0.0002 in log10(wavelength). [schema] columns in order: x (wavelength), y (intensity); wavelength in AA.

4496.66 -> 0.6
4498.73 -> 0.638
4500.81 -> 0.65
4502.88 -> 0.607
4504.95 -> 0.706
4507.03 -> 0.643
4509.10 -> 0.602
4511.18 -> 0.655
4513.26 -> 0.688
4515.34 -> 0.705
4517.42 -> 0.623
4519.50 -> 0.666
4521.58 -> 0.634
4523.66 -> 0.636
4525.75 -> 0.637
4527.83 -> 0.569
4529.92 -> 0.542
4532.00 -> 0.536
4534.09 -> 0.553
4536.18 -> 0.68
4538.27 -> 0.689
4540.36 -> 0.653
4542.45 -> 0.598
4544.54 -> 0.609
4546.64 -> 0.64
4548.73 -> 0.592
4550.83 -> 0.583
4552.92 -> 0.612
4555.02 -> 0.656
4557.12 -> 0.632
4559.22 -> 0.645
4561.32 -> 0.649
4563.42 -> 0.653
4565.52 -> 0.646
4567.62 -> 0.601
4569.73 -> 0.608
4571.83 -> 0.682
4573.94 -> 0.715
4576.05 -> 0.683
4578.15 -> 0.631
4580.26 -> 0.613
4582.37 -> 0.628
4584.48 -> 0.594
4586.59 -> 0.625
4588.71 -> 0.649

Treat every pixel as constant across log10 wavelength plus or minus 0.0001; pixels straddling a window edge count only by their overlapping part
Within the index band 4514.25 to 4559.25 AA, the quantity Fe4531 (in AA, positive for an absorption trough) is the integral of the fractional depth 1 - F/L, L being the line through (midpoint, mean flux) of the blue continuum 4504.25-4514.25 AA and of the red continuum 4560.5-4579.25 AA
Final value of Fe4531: 2.3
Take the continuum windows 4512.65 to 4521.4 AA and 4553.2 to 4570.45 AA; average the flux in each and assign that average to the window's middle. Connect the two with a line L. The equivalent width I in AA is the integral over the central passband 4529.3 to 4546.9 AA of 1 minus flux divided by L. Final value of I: 1.1 AA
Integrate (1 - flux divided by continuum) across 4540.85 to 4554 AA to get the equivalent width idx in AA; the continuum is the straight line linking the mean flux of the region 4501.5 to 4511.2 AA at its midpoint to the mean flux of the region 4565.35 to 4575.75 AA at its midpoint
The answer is 0.8 AA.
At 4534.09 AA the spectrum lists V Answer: 0.553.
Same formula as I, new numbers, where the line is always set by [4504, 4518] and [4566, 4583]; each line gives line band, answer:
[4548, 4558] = 0.5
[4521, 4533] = 1.2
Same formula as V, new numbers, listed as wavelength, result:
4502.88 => 0.607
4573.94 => 0.715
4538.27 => 0.689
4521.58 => 0.634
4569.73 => 0.608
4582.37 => 0.628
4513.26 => 0.688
